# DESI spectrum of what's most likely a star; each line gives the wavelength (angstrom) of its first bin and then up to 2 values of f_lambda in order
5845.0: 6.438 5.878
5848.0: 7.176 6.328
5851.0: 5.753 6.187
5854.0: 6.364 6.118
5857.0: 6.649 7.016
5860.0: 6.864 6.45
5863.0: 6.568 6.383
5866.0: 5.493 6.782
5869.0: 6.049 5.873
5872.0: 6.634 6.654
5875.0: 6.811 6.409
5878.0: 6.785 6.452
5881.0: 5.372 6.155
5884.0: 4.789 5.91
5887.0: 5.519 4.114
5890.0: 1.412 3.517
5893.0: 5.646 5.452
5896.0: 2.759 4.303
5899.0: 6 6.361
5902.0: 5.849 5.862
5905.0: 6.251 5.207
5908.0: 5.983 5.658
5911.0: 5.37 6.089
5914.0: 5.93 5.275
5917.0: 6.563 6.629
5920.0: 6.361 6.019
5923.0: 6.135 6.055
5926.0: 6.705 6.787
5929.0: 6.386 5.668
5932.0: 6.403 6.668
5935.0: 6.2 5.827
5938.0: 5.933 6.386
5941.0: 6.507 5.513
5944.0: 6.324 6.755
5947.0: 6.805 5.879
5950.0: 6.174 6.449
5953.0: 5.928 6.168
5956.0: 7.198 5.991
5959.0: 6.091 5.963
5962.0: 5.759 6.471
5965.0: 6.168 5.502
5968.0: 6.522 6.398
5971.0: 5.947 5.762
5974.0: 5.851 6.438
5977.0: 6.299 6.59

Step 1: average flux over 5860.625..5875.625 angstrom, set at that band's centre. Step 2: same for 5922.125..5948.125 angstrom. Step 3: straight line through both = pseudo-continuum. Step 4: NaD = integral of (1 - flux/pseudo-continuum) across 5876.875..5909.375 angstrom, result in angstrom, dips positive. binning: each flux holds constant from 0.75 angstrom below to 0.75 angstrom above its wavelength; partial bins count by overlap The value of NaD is 5.6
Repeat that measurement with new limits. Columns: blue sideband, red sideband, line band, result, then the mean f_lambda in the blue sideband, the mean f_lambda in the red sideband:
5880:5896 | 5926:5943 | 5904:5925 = -1.43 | 4.72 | 6.24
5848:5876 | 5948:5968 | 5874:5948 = 5.63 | 6.41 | 6.15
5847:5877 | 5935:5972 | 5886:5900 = 4.36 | 6.42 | 6.19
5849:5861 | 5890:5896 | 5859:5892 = -3.56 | 6.41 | 4.18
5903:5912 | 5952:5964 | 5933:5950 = -0.57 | 5.73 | 6.2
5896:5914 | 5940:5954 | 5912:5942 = -1.39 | 5.61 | 6.26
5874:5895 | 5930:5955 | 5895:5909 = 0.49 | 5.32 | 6.22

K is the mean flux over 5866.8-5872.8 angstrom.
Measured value 6.33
